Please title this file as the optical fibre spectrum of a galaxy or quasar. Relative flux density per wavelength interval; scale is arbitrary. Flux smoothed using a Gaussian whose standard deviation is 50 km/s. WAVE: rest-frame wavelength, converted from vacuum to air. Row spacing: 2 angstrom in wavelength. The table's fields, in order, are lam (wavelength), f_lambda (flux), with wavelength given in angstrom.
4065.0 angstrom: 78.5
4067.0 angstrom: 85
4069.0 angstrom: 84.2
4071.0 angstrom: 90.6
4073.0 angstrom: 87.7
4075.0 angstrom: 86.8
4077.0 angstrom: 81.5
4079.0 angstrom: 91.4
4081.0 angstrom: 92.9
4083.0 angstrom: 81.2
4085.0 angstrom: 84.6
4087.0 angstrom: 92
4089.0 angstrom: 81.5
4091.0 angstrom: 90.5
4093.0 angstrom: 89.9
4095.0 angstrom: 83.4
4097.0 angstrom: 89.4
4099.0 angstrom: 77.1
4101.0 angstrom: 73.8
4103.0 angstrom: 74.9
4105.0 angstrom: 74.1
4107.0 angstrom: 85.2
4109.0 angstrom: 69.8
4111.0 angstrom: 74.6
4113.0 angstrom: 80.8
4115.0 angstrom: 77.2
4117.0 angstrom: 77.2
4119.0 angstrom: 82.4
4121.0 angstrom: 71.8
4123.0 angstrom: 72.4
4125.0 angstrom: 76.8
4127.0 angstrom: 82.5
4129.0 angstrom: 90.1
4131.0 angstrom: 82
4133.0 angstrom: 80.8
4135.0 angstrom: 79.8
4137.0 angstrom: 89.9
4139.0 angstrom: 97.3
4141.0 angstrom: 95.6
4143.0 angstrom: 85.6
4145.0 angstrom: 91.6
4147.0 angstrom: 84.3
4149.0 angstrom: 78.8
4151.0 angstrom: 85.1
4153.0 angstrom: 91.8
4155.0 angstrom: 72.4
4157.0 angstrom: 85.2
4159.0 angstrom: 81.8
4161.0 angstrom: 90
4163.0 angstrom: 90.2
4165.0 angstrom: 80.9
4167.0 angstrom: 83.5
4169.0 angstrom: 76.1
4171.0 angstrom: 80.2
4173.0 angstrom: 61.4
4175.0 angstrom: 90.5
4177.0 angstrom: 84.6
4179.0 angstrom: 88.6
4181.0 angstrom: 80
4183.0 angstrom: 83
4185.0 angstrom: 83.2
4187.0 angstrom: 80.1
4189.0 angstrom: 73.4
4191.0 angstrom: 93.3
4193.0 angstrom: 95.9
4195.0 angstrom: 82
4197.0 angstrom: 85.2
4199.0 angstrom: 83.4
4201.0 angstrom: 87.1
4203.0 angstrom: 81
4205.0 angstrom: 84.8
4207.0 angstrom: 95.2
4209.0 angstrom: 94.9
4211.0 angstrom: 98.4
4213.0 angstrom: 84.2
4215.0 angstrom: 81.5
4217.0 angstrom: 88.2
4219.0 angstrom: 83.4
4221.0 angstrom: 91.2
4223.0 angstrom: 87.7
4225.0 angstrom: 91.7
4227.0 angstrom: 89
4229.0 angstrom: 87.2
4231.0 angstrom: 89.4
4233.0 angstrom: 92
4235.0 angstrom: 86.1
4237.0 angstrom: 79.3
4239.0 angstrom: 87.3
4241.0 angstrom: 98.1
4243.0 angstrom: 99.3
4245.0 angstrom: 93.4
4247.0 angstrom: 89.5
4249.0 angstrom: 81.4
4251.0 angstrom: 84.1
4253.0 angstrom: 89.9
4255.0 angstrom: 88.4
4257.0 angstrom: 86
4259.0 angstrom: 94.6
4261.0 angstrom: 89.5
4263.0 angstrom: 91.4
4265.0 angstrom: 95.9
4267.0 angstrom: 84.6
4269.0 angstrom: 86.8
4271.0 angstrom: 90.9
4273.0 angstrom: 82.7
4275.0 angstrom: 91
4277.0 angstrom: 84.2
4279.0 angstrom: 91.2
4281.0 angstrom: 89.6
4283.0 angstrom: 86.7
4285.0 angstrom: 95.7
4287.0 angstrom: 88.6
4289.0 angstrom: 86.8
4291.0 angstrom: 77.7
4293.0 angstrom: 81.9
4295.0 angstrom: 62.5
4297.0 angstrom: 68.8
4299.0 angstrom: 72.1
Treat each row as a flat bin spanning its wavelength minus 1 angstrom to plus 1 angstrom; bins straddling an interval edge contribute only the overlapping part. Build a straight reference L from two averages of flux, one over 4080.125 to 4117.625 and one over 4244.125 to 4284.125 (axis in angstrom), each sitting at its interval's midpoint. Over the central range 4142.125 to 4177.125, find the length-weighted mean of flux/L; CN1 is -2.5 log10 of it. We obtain 0.02 mag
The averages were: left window 81.6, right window 88.6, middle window 83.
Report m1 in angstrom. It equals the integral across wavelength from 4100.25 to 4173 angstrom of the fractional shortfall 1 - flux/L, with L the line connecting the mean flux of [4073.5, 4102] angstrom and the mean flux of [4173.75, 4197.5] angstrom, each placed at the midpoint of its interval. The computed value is 3.0 angstrom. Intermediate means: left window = 85.5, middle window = 81.6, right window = 84.7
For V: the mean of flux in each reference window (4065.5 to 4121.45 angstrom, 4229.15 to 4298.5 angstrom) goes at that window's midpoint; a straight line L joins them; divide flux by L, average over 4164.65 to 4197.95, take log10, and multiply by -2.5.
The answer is 0.032 mag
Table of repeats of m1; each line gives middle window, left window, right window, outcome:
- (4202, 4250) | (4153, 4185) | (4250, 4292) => -1.8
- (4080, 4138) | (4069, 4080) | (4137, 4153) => 4.4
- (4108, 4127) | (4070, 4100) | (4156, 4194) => 2.0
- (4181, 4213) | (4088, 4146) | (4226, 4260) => 0.0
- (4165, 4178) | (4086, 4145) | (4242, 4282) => 0.8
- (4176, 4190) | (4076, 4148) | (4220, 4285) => 0.7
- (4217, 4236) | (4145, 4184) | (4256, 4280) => -0.5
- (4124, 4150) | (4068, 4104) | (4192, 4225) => 0.2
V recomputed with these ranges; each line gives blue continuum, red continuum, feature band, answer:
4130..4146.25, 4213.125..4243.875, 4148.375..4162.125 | 0.05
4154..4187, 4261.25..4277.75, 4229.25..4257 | -0.03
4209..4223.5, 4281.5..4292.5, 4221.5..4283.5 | -0.02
